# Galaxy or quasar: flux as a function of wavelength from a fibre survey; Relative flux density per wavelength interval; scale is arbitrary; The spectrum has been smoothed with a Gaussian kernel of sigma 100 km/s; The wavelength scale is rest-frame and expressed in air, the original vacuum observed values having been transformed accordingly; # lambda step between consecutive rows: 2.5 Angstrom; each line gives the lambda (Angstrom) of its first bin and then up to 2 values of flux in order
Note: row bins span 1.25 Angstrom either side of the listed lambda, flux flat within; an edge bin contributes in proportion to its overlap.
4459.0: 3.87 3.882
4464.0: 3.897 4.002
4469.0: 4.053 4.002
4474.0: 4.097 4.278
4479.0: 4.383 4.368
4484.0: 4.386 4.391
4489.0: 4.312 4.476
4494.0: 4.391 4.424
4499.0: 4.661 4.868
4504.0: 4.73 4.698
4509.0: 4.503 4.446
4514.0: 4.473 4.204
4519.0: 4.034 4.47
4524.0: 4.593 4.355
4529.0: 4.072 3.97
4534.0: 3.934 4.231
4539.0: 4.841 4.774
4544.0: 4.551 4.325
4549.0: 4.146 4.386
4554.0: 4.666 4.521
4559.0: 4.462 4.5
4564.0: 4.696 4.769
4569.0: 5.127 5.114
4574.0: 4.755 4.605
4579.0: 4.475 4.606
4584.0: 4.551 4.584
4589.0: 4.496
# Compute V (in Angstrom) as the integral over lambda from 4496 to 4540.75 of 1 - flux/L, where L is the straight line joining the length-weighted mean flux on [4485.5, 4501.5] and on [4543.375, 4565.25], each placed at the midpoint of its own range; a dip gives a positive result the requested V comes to 0.5 Angstrom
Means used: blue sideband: 4.48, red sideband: 4.47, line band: 4.42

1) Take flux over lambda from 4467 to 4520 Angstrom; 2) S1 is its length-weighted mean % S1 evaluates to 4.39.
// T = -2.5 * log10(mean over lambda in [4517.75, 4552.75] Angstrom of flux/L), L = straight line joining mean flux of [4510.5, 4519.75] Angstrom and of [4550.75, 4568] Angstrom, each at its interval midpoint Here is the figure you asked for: 0.02 mag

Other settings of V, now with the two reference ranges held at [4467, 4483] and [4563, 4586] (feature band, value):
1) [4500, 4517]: -0.8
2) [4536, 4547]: -0.1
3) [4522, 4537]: 1.0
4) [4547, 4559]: 0.5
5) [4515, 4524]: 0.3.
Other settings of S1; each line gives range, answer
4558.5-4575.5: 4.79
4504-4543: 4.39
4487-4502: 4.5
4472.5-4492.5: 4.33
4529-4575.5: 4.53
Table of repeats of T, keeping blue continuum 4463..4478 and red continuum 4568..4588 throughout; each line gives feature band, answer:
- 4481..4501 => -0.06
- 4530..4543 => 0.03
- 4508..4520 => 0.00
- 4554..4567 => 0.01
